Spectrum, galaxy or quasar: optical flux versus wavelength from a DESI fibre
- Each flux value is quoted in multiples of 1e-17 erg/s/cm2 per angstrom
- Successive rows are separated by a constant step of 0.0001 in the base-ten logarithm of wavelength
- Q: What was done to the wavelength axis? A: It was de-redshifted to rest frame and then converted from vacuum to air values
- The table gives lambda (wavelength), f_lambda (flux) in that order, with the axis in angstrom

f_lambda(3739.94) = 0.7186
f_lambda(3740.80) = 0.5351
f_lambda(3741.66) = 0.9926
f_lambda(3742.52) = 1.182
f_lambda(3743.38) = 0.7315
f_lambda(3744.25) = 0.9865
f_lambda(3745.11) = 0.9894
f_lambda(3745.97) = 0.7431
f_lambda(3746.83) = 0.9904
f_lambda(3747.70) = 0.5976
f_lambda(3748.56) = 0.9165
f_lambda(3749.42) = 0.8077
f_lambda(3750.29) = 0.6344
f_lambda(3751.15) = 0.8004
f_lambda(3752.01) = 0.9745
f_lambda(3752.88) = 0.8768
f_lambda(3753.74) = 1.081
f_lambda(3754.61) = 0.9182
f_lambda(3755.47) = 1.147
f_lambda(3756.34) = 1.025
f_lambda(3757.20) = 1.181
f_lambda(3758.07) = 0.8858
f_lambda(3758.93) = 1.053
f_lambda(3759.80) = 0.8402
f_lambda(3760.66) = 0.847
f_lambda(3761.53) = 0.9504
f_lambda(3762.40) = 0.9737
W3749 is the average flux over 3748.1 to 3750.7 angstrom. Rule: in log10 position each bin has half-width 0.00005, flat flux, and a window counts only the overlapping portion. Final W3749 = 0.785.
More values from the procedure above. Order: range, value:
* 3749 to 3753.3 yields 0.818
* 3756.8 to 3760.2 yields 0.989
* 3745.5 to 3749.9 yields 0.811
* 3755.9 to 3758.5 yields 1.03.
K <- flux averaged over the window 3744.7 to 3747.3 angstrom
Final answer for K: 0.902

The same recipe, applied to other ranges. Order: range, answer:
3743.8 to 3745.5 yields 0.983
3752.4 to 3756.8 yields 1.01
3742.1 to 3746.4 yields 0.926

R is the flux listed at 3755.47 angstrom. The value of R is 1.147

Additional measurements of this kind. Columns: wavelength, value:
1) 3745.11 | 0.9894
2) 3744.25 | 0.9865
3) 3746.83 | 0.9904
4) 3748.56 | 0.9165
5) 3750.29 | 0.6344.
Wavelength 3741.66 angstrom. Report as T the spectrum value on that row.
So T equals 0.9926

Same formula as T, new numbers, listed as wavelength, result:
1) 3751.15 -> 0.8004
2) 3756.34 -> 1.025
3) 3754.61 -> 0.9182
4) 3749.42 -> 0.8077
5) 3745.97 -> 0.7431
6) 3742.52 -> 1.182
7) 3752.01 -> 0.9745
